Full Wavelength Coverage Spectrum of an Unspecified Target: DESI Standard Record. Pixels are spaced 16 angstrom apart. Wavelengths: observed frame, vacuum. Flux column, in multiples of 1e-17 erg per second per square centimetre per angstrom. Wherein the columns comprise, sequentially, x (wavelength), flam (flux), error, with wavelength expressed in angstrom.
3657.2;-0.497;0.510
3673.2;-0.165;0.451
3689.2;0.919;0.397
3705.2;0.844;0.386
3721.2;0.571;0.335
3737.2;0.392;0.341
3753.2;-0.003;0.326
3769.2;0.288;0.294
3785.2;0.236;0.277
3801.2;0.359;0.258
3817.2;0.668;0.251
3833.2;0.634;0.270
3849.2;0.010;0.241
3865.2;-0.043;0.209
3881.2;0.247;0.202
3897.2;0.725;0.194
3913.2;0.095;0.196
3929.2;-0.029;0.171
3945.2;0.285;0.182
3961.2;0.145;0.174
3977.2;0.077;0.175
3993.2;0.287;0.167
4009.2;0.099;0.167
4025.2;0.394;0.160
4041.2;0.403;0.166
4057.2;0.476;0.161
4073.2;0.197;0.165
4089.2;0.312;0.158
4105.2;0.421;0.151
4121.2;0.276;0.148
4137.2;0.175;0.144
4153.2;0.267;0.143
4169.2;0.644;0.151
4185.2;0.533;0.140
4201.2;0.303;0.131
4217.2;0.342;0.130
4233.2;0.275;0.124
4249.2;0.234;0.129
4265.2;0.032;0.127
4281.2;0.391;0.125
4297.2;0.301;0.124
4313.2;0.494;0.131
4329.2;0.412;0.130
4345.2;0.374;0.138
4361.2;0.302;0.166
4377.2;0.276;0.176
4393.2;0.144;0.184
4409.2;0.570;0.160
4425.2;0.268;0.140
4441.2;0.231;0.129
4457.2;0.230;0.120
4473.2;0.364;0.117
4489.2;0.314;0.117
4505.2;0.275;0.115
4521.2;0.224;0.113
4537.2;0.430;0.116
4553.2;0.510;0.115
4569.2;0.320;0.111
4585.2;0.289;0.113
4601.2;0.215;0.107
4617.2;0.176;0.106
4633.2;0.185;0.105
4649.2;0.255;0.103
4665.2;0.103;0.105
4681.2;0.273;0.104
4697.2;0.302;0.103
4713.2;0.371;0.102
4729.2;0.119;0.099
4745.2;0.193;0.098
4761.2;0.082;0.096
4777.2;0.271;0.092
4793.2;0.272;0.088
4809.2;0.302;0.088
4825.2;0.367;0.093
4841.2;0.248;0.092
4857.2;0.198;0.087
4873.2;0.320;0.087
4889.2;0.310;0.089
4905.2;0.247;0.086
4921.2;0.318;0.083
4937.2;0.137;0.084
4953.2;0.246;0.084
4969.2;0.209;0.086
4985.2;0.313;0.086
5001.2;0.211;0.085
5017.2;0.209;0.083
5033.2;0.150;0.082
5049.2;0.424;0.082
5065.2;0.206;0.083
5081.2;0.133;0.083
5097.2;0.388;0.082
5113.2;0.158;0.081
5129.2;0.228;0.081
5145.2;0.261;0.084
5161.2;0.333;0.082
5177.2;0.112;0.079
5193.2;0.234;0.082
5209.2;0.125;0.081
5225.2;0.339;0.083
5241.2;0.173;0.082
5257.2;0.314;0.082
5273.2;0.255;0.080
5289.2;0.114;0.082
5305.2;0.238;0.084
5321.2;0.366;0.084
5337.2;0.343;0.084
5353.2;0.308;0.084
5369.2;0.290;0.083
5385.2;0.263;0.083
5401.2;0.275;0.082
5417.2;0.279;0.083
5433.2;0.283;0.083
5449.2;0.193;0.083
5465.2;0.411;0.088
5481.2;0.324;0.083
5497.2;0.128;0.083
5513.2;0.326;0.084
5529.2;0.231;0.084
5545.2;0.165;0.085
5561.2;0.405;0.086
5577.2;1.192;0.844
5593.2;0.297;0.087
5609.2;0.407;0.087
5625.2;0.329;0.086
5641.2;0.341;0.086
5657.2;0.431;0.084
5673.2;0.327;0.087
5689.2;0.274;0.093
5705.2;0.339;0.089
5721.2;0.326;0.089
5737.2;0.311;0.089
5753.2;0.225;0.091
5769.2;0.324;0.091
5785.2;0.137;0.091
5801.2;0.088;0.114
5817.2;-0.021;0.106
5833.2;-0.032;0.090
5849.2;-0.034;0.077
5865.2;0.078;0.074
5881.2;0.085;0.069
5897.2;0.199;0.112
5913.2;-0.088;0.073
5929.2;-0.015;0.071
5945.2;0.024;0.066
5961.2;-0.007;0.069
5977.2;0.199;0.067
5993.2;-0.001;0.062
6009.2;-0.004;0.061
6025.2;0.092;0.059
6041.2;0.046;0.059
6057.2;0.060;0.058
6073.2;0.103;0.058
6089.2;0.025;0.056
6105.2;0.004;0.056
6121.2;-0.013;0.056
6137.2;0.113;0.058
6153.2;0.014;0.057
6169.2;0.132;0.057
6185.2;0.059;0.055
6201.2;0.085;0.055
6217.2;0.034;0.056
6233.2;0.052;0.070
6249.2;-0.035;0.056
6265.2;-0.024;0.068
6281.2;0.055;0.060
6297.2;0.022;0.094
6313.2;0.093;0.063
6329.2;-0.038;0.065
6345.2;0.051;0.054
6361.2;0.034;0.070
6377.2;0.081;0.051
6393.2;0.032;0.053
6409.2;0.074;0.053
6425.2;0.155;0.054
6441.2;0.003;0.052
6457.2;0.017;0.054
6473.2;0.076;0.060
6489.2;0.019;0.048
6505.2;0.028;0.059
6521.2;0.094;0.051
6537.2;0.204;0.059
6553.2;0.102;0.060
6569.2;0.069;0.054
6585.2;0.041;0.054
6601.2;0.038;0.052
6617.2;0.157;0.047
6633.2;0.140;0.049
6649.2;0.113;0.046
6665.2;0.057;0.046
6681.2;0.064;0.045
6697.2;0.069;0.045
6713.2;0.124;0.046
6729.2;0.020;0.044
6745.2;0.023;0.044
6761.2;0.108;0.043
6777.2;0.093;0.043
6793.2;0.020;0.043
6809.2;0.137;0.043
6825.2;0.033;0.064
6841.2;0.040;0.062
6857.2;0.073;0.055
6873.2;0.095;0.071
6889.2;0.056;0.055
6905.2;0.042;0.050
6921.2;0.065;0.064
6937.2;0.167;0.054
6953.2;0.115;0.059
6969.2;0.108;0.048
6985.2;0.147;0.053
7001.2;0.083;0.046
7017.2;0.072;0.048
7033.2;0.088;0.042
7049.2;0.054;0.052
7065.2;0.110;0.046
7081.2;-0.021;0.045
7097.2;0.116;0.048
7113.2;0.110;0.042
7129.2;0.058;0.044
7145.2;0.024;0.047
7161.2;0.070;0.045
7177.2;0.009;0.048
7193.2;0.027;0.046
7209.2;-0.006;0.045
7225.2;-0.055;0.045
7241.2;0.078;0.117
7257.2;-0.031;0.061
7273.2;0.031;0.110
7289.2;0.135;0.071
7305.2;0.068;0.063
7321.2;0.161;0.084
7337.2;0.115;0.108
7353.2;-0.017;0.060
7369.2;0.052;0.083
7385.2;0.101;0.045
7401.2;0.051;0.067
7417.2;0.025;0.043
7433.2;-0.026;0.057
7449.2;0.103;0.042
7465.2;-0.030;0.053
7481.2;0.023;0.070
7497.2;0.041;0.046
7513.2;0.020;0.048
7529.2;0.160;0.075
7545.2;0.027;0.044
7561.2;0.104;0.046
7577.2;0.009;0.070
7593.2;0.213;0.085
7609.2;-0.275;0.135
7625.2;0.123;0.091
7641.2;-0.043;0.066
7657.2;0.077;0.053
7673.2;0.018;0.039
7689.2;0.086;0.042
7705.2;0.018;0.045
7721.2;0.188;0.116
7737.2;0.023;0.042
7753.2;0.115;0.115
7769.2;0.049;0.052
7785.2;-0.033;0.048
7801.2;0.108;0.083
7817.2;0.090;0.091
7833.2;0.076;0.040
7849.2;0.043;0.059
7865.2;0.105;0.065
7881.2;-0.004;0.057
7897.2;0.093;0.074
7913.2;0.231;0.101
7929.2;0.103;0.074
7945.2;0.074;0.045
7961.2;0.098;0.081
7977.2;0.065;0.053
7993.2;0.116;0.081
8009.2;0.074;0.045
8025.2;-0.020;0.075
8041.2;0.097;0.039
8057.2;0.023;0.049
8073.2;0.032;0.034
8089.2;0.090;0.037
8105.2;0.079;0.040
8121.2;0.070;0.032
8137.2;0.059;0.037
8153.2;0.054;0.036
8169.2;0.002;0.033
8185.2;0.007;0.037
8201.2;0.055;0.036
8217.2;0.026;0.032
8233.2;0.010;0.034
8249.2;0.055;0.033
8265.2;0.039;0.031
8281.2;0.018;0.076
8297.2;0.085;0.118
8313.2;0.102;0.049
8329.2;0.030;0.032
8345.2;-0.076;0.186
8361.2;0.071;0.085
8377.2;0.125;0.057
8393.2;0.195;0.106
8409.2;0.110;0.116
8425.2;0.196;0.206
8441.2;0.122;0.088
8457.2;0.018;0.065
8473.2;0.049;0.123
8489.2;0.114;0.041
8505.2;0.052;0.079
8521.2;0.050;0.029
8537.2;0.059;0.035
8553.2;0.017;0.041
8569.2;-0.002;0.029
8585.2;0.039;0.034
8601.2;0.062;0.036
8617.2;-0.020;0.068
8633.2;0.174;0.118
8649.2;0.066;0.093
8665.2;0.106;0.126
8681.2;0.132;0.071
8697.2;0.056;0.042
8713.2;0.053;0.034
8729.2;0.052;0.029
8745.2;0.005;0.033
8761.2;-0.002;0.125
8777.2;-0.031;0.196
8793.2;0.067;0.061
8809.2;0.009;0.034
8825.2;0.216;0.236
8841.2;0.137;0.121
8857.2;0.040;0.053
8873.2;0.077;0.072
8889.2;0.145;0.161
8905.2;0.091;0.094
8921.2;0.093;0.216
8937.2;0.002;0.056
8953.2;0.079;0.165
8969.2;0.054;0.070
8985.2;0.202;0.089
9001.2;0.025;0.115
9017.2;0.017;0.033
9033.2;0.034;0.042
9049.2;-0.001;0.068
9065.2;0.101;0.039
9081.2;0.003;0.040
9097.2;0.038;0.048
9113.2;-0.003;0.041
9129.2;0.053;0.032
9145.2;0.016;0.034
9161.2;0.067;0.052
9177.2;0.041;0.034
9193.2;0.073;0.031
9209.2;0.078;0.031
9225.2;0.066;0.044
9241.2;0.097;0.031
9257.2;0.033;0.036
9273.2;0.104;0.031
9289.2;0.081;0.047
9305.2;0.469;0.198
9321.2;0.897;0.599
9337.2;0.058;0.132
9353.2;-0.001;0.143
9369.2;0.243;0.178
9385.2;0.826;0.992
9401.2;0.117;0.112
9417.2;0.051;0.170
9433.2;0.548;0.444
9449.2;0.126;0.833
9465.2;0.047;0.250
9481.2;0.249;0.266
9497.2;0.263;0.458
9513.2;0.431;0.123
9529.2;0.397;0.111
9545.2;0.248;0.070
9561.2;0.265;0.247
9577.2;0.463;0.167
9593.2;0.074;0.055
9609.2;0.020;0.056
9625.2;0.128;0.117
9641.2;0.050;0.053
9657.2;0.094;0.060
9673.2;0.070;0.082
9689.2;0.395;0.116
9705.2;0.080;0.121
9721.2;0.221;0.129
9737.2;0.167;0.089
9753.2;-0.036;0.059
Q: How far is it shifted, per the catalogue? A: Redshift 1.515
